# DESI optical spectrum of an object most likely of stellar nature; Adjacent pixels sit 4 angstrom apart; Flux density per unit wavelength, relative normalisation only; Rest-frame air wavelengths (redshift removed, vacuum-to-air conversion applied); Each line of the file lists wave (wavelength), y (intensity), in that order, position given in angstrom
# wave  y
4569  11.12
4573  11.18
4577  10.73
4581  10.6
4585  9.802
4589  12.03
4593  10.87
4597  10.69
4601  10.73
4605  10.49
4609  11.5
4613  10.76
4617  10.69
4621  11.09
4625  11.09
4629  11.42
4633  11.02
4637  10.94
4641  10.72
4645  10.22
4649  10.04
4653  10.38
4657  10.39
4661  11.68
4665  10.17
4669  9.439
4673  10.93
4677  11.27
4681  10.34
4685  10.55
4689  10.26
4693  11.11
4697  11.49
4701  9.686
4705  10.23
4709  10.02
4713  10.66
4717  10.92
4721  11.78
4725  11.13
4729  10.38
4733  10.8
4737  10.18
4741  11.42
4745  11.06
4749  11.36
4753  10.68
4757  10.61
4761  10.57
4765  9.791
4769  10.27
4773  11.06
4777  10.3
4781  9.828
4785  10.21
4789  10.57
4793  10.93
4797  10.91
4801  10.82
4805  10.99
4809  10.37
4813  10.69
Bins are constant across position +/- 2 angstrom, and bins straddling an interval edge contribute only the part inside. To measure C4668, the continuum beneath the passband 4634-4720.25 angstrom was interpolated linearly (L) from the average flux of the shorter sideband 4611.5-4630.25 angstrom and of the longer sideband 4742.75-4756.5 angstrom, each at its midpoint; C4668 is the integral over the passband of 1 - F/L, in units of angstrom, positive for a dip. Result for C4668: 3.37 angstrom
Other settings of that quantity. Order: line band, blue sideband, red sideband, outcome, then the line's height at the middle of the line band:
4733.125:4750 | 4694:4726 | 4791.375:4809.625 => -0.3 angstrom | 10.8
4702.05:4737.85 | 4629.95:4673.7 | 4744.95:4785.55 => -0.5 angstrom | 10.5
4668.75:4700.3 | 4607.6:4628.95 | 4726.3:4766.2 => 0.5 angstrom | 10.9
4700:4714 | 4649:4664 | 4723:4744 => 0.8 angstrom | 10.8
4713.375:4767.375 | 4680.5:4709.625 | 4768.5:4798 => -1.6 angstrom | 10.5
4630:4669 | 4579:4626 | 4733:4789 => 0.7 angstrom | 10.8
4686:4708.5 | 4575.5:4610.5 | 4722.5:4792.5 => 0.4 angstrom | 10.7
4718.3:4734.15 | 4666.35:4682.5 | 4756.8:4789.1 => -1.0 angstrom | 10.4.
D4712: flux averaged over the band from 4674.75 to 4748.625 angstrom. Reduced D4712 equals 10.8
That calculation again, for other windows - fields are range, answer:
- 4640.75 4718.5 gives 10.5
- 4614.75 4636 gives 11.1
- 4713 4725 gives 11.2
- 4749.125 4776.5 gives 10.5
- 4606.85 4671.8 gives 10.7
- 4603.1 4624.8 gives 10.9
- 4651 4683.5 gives 10.6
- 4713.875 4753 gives 11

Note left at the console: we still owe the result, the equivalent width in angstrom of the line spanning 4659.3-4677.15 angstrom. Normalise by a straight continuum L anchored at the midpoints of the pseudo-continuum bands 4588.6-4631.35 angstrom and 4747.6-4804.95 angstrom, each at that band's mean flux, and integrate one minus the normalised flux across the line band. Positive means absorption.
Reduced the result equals 0.4 angstrom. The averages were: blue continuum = 11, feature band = 10.6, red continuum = 10.6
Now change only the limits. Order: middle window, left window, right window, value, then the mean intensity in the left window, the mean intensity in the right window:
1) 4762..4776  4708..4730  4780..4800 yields 0.3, 10.9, 10.5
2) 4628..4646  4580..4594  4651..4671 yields -0.5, 10.8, 10.4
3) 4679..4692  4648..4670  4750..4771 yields 0.0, 10.4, 10.4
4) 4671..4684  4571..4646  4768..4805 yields -0.1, 10.9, 10.6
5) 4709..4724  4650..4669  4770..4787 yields -0.8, 10.5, 10.3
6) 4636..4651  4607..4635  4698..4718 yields 0.6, 11.1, 10.3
